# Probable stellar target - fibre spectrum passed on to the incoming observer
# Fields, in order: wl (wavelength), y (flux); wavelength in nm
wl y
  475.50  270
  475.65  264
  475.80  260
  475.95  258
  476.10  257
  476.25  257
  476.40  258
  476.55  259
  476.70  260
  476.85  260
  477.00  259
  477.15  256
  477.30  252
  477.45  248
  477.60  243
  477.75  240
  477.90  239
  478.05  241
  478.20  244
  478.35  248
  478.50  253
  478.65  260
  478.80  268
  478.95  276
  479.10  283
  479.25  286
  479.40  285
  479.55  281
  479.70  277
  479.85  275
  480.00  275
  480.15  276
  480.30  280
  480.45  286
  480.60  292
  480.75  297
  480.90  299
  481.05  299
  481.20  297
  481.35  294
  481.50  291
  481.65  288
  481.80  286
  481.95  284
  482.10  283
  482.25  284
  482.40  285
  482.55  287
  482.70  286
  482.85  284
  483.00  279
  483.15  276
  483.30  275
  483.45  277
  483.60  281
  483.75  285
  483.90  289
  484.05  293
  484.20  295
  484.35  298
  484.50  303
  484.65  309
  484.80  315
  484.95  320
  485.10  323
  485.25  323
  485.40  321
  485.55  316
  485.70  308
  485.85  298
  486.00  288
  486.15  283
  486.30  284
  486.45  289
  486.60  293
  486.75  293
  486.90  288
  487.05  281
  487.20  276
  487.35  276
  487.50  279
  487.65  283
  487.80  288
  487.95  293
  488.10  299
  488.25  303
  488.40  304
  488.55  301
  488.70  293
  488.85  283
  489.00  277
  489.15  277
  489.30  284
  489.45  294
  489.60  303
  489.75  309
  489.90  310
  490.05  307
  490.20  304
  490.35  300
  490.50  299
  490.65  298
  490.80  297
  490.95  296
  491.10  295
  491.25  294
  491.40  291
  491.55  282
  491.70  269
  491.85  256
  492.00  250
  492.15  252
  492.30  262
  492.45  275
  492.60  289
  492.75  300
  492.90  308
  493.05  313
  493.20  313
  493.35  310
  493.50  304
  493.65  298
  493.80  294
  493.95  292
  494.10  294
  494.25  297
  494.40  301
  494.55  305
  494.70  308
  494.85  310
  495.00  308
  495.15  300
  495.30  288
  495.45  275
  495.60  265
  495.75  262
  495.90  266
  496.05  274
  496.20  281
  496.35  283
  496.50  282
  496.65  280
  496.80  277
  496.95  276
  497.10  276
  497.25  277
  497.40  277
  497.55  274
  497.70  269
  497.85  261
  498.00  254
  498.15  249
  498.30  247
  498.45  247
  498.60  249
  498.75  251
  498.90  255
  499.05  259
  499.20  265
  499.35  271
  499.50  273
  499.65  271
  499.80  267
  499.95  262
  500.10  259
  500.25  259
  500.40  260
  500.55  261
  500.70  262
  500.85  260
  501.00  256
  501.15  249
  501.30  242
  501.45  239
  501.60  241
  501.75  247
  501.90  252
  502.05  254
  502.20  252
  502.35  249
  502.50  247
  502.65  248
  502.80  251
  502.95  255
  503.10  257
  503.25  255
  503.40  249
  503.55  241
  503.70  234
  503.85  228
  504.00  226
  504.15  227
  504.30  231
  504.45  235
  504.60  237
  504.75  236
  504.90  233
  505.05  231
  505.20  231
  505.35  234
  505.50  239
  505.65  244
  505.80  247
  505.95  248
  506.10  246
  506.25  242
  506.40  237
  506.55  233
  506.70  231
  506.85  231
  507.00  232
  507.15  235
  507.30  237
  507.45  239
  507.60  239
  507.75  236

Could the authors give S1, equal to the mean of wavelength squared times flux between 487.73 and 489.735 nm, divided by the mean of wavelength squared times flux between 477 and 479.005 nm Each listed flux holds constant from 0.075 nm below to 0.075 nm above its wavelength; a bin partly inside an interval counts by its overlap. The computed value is 1.22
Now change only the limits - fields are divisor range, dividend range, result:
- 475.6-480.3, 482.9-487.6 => 1.16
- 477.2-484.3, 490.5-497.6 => 1.09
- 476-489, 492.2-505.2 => 1.01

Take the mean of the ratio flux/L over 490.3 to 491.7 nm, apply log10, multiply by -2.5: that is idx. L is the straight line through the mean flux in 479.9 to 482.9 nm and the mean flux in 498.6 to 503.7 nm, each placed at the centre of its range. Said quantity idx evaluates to -0.08 mag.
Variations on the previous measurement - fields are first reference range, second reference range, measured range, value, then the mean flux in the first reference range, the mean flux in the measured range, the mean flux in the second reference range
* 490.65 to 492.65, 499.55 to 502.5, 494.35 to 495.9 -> -0.082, 278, 291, 255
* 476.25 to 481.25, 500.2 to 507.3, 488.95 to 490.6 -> -0.157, 268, 297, 243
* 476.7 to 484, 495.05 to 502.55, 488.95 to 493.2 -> -0.083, 275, 289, 263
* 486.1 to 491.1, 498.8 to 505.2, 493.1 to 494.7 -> -0.098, 292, 301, 249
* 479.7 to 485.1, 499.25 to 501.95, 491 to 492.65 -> -0.005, 290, 274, 257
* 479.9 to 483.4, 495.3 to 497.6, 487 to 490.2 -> -0.041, 286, 292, 275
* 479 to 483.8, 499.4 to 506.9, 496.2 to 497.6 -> -0.085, 285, 278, 246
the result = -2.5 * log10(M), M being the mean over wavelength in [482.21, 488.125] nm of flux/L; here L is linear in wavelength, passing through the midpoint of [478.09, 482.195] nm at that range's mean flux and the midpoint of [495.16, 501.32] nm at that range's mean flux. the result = -0.06 mag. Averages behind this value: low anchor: 280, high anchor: 266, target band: 293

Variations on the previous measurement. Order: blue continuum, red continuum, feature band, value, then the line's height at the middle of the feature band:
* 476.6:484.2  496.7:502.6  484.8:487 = -0.12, 270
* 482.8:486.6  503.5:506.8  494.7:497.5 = -0.08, 263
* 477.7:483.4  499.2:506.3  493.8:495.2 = -0.16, 259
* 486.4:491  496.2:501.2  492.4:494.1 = -0.07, 280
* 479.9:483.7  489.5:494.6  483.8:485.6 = -0.08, 288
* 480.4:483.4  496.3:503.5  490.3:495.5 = -0.08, 270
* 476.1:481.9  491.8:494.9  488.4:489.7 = -0.02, 286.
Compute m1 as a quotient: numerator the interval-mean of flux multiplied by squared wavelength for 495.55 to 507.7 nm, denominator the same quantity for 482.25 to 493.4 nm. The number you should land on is 0.91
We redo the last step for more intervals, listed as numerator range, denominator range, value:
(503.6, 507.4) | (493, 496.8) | 0.84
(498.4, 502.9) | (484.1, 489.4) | 0.91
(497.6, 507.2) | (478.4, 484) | 0.95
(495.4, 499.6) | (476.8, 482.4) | 1.05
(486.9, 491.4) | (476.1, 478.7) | 1.22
